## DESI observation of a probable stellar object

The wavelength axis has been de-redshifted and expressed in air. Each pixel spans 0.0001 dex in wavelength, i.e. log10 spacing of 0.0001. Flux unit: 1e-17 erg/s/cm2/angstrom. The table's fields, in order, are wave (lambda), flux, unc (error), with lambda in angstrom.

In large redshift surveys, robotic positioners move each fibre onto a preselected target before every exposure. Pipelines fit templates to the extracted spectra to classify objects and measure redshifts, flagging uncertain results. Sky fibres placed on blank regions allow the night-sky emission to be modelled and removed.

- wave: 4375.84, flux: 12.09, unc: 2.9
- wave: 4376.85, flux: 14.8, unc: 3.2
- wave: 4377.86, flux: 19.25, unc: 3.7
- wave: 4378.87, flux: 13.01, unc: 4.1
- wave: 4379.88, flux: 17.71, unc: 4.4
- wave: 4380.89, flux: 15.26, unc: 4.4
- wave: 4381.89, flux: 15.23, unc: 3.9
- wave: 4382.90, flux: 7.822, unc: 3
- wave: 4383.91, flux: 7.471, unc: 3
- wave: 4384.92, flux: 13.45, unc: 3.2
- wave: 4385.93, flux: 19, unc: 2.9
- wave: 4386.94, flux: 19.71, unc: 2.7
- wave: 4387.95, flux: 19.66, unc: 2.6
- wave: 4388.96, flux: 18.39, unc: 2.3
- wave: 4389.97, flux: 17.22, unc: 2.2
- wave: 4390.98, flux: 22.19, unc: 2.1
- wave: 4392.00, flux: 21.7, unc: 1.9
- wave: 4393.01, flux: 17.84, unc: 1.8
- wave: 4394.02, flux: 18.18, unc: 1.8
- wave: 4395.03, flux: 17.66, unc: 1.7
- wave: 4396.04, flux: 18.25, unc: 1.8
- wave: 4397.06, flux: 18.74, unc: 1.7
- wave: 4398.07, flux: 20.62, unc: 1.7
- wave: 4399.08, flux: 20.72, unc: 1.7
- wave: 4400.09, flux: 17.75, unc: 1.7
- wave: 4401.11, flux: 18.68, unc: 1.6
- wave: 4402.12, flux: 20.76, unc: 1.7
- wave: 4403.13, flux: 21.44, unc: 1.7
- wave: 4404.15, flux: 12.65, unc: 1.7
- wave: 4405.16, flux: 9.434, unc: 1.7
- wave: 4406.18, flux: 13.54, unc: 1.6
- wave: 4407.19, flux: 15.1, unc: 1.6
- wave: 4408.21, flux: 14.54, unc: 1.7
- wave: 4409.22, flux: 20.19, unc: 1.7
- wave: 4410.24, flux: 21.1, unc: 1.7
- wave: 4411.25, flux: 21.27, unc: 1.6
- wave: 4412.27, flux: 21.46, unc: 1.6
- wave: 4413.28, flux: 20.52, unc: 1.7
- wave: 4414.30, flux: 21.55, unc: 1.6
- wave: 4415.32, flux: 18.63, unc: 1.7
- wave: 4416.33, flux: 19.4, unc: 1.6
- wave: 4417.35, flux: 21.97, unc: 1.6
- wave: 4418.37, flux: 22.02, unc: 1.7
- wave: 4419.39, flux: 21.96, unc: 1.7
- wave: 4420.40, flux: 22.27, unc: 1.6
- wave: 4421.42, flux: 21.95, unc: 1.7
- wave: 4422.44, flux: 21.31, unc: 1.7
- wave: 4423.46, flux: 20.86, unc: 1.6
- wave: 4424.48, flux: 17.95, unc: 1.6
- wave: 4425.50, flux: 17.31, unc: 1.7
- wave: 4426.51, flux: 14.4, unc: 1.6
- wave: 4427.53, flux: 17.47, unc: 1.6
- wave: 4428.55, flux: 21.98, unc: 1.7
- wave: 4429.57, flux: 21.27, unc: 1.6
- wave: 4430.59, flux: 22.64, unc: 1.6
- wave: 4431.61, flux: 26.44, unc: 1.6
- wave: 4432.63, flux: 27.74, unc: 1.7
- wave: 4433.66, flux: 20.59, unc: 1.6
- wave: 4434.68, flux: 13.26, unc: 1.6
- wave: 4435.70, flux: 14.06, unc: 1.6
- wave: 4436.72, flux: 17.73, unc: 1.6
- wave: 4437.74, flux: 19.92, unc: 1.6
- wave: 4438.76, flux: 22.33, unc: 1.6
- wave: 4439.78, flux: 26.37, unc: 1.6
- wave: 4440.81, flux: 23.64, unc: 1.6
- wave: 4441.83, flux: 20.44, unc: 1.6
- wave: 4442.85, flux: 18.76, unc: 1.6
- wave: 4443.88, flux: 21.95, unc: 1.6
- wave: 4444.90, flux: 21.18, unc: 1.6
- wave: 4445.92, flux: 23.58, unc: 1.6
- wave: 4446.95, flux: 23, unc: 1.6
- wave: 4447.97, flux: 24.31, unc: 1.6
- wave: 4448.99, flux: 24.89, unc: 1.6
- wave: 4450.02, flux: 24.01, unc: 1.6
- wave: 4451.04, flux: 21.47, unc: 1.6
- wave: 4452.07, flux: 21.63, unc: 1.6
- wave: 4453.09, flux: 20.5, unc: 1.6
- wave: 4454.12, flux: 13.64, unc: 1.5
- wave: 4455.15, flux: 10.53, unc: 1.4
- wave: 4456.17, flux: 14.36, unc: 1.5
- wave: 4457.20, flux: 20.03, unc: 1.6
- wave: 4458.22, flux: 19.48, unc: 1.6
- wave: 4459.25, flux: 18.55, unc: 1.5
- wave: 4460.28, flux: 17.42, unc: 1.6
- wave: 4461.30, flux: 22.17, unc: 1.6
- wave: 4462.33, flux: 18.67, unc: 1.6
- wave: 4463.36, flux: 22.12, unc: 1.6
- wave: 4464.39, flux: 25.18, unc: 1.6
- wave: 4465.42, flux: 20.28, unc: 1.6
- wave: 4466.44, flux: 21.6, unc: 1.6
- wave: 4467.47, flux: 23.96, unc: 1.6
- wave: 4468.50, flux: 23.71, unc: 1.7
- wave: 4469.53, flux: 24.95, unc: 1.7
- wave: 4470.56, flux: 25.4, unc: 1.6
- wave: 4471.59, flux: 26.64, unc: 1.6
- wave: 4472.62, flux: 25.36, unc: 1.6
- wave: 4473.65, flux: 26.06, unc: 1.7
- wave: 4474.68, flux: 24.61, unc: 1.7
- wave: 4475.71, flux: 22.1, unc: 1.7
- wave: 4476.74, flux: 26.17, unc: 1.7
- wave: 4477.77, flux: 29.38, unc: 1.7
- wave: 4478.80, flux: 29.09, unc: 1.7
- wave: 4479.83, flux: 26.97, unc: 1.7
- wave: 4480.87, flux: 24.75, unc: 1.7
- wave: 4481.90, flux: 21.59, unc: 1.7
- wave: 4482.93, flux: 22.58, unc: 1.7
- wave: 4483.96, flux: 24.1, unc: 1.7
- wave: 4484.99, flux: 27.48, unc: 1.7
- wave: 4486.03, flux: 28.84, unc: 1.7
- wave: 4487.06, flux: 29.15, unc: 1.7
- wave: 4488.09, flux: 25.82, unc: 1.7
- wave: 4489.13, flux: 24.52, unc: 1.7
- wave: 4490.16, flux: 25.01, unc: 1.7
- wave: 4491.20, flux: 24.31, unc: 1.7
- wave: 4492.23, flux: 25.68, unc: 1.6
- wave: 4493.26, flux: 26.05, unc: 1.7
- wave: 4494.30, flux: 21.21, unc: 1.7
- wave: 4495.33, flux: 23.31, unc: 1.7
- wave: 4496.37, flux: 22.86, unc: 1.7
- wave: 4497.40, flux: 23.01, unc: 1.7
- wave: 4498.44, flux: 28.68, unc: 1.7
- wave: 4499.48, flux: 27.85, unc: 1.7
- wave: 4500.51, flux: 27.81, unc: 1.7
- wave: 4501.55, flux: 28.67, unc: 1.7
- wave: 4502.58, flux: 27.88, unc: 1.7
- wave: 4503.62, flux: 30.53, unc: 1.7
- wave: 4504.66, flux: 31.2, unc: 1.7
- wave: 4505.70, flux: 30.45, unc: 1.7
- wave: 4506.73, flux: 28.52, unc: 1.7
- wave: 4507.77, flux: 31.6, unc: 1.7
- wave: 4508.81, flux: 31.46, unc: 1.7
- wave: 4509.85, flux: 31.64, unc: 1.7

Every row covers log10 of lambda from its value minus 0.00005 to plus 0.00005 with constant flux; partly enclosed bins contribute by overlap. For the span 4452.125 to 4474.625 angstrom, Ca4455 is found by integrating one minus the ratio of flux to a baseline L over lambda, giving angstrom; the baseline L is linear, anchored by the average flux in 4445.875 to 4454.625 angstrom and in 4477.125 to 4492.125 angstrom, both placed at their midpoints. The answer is 2.3 angstrom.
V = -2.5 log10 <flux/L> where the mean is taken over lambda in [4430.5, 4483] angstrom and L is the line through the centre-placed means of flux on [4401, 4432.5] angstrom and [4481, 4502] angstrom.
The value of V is 0.03 mag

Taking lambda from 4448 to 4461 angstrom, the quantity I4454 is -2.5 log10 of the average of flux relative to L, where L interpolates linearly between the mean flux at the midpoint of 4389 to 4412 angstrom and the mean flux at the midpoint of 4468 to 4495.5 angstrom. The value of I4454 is 0.20 mag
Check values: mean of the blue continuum 18.2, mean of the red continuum 25.4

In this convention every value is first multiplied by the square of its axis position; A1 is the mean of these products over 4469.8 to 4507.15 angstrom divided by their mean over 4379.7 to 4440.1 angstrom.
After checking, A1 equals 1.44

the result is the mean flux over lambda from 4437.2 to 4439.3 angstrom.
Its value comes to 21.2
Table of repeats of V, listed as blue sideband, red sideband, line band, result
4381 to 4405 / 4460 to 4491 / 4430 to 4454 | 0.00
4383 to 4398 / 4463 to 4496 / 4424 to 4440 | 0.06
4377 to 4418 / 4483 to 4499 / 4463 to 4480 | -0.05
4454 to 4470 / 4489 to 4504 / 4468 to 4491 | -0.12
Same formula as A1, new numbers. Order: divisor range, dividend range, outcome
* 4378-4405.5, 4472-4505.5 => 1.59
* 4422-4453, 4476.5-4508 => 1.29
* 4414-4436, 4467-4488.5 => 1.29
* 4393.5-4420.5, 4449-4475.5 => 1.16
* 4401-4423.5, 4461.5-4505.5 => 1.36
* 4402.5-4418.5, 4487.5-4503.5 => 1.45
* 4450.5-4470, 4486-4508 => 1.36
